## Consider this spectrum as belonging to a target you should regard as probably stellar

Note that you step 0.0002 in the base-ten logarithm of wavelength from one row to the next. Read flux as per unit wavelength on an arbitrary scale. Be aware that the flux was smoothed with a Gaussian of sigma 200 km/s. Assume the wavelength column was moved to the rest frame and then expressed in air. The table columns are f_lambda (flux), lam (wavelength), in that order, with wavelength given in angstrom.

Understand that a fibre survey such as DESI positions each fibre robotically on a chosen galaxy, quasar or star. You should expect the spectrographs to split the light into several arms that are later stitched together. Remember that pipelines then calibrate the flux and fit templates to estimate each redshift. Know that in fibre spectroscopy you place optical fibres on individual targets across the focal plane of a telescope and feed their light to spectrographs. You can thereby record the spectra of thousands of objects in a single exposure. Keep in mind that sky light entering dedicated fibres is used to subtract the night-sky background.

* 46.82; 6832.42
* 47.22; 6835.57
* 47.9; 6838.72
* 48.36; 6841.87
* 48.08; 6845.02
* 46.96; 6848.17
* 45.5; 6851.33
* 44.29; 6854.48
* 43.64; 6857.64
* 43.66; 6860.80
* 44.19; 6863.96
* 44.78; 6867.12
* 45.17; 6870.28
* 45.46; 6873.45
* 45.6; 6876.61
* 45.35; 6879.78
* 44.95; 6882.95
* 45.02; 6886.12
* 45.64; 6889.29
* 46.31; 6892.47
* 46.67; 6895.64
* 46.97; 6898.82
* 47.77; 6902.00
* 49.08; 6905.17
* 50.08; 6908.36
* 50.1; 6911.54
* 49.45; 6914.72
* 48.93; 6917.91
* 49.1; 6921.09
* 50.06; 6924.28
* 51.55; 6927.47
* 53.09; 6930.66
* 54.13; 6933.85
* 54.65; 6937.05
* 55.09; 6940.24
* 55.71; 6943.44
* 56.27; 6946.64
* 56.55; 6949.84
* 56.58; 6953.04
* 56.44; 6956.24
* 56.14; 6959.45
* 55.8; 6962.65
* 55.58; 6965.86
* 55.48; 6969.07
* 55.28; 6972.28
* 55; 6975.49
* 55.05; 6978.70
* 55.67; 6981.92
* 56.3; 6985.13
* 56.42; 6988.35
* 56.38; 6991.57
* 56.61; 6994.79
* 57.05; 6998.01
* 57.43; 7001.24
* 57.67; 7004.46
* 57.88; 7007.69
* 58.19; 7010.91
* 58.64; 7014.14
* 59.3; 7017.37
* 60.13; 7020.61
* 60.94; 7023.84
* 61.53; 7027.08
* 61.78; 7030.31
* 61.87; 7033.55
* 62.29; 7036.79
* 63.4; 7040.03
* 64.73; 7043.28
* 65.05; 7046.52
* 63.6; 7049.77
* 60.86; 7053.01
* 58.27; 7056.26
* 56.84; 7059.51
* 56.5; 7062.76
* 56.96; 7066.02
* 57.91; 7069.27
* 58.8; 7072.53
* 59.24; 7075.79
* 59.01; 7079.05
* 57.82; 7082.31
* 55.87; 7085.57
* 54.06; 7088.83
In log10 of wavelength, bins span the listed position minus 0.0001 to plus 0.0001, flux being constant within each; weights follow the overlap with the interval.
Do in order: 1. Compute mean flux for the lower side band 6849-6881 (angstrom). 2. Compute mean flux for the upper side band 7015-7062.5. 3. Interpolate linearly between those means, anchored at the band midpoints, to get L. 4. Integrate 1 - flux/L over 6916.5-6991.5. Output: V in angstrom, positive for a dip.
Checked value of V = -1.9 angstrom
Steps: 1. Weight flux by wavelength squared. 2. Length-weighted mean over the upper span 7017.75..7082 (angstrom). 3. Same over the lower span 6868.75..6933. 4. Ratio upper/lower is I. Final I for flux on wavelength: 1.32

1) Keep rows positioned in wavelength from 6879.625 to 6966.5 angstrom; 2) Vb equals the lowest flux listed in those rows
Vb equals 44.95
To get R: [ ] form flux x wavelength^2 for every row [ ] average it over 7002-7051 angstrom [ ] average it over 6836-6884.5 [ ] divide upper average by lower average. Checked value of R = 1.40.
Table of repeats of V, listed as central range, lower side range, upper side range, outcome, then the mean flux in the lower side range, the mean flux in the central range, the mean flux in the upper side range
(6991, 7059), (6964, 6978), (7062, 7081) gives -4.0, 55.3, 60.2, 58.1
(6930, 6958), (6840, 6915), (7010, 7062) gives -1.6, 46.3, 55.5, 61.1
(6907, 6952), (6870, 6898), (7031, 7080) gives -2.7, 45.6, 52.6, 60.4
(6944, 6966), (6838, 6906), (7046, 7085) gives -2.0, 45.9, 56.2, 59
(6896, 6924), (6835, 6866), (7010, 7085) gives 0.7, 45.9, 48.9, 60.1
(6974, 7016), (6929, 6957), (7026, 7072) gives 0.9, 55.4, 56.8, 60.8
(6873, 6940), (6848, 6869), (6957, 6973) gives 1.2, 44.6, 48.8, 55.7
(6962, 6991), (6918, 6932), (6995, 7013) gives -0.2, 50.7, 55.6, 57.6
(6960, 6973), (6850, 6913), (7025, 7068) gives -0.5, 46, 55.6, 61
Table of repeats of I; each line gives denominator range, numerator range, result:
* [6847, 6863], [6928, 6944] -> 1.24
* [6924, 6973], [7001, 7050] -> 1.13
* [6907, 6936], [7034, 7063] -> 1.26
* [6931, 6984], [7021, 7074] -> 1.12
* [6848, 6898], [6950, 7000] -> 1.28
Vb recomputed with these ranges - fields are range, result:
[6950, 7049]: 55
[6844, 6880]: 43.64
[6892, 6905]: 46.31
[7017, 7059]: 58.27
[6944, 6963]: 55.8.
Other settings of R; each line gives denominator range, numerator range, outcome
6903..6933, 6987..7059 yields 1.23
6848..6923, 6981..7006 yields 1.26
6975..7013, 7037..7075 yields 1.08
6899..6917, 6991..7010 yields 1.20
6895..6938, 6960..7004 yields 1.14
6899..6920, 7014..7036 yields 1.28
